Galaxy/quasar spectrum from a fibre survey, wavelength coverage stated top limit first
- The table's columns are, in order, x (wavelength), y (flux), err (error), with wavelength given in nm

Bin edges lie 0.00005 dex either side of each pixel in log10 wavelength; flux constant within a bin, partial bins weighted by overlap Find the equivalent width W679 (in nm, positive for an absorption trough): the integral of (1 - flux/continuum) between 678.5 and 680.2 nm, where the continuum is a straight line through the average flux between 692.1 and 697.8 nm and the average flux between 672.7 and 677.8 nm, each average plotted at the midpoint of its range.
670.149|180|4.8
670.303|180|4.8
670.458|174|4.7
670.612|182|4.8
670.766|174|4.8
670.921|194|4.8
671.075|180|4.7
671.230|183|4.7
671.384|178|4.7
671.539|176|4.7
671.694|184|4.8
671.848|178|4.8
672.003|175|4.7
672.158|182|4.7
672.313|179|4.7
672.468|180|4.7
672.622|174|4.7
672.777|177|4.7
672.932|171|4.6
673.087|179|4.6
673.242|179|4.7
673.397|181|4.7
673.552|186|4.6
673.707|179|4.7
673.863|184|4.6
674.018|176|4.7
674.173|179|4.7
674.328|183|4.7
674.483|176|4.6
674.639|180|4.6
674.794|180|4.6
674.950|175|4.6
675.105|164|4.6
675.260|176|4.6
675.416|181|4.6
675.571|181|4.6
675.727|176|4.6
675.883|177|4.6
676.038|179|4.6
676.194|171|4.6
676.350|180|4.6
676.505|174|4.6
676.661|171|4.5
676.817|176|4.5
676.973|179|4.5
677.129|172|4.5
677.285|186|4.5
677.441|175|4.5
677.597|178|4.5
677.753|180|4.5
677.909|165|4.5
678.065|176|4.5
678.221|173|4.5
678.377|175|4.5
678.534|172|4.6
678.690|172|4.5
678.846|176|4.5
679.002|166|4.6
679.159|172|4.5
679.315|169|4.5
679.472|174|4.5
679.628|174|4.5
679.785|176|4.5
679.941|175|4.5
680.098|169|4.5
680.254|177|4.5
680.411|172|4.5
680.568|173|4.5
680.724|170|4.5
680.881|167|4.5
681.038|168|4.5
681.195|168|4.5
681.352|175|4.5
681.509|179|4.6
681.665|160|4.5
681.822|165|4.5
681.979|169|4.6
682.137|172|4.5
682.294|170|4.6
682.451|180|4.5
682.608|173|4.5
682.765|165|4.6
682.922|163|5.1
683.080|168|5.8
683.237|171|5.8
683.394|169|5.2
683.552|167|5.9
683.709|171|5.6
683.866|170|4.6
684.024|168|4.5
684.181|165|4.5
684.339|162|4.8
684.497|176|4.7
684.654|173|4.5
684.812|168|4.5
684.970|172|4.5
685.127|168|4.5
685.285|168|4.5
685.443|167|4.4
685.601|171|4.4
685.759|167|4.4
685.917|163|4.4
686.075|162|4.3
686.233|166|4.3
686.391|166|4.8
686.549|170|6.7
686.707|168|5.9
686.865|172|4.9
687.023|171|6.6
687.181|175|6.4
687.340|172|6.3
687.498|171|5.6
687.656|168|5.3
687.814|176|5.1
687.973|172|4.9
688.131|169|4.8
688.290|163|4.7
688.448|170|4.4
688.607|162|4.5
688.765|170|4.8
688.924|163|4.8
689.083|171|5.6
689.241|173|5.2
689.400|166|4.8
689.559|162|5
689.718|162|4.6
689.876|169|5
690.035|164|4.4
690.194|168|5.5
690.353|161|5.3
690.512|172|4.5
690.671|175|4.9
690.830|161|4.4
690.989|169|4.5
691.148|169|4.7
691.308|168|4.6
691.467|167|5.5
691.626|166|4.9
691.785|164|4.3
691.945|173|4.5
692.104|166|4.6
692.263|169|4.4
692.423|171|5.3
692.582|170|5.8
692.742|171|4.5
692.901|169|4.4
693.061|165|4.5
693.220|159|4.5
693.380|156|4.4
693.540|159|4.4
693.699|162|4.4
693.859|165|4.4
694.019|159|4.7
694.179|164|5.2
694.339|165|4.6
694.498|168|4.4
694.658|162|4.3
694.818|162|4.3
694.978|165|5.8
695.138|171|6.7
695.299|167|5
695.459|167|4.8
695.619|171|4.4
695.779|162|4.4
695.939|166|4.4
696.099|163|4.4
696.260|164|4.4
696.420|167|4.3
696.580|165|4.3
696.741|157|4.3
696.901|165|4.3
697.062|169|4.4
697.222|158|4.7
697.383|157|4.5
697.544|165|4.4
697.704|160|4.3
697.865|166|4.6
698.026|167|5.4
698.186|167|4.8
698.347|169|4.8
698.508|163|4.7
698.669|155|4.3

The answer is 0.02 nm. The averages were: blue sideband 178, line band 172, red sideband 164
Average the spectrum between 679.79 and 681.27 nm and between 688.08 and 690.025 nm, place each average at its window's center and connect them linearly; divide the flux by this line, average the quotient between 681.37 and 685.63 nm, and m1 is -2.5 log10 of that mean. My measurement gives 0.00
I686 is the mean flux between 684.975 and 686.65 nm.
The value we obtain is 167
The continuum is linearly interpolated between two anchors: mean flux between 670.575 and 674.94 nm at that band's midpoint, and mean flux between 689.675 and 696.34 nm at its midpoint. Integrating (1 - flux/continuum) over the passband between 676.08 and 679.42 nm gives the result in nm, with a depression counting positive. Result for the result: 0.04 nm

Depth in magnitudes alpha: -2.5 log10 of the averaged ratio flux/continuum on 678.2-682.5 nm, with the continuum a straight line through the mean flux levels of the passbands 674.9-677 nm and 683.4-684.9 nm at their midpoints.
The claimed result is 0.002 mag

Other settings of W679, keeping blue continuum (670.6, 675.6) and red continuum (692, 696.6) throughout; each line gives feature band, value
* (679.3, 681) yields 0.02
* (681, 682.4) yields 0.03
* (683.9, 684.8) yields 0.02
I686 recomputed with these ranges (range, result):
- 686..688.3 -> 170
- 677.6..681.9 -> 172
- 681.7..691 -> 168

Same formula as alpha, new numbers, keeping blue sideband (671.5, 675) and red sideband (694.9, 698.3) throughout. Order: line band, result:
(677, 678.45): 0.00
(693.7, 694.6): 0.01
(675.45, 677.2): 0.01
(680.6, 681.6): 0.02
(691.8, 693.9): 0.01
